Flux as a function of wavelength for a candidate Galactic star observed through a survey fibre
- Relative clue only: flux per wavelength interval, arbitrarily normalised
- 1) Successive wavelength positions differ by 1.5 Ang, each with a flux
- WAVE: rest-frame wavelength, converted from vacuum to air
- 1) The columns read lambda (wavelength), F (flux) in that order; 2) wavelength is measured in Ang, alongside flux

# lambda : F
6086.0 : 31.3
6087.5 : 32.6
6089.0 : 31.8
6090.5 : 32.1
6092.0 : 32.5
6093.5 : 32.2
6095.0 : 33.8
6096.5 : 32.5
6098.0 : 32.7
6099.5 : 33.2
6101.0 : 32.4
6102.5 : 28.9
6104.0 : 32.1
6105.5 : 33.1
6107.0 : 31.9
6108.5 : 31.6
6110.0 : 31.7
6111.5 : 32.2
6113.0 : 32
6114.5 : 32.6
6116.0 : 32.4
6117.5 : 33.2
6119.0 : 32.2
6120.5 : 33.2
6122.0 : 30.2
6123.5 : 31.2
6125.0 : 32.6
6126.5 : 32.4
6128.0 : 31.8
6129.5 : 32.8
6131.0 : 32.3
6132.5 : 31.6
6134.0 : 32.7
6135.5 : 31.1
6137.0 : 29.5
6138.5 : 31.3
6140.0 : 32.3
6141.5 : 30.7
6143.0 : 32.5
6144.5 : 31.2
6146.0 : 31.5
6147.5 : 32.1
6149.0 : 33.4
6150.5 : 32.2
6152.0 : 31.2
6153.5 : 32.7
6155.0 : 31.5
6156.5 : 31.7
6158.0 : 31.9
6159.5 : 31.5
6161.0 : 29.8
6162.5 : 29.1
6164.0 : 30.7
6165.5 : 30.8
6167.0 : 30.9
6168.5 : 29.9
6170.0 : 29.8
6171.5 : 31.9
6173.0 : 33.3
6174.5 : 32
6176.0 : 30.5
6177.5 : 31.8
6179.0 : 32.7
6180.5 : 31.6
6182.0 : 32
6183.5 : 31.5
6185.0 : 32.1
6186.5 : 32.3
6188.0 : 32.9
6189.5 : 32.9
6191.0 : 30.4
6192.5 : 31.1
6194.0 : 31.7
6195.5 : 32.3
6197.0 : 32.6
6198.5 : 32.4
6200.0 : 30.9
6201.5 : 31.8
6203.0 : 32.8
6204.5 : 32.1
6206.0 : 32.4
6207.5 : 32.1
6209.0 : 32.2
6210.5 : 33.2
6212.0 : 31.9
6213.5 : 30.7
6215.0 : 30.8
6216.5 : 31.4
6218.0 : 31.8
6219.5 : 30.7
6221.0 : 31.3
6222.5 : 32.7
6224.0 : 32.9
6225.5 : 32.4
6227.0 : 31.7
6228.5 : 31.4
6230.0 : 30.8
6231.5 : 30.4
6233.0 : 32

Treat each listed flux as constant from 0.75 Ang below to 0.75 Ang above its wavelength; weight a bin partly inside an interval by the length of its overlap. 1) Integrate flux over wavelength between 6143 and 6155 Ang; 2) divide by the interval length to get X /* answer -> 32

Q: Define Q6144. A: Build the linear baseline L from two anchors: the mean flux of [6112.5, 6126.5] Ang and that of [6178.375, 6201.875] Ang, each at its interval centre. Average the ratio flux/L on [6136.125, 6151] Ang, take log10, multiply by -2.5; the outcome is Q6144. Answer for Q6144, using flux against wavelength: 0.02 mag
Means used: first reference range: 32.2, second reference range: 31.9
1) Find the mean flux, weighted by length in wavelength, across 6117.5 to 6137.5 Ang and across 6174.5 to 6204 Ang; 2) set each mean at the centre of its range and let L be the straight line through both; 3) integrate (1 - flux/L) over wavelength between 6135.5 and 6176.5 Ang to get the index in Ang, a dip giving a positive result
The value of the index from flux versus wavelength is 0.7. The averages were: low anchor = 31.9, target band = 31.3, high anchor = 31.9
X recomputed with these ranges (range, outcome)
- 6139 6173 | 31.4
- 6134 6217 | 31.6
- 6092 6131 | 32.2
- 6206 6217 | 31.8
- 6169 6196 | 31.8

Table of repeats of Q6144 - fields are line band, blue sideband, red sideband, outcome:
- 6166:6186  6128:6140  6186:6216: 0.01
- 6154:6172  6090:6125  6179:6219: 0.04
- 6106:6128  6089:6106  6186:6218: 0.00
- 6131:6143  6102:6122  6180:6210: 0.02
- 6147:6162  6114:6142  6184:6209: 0.01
